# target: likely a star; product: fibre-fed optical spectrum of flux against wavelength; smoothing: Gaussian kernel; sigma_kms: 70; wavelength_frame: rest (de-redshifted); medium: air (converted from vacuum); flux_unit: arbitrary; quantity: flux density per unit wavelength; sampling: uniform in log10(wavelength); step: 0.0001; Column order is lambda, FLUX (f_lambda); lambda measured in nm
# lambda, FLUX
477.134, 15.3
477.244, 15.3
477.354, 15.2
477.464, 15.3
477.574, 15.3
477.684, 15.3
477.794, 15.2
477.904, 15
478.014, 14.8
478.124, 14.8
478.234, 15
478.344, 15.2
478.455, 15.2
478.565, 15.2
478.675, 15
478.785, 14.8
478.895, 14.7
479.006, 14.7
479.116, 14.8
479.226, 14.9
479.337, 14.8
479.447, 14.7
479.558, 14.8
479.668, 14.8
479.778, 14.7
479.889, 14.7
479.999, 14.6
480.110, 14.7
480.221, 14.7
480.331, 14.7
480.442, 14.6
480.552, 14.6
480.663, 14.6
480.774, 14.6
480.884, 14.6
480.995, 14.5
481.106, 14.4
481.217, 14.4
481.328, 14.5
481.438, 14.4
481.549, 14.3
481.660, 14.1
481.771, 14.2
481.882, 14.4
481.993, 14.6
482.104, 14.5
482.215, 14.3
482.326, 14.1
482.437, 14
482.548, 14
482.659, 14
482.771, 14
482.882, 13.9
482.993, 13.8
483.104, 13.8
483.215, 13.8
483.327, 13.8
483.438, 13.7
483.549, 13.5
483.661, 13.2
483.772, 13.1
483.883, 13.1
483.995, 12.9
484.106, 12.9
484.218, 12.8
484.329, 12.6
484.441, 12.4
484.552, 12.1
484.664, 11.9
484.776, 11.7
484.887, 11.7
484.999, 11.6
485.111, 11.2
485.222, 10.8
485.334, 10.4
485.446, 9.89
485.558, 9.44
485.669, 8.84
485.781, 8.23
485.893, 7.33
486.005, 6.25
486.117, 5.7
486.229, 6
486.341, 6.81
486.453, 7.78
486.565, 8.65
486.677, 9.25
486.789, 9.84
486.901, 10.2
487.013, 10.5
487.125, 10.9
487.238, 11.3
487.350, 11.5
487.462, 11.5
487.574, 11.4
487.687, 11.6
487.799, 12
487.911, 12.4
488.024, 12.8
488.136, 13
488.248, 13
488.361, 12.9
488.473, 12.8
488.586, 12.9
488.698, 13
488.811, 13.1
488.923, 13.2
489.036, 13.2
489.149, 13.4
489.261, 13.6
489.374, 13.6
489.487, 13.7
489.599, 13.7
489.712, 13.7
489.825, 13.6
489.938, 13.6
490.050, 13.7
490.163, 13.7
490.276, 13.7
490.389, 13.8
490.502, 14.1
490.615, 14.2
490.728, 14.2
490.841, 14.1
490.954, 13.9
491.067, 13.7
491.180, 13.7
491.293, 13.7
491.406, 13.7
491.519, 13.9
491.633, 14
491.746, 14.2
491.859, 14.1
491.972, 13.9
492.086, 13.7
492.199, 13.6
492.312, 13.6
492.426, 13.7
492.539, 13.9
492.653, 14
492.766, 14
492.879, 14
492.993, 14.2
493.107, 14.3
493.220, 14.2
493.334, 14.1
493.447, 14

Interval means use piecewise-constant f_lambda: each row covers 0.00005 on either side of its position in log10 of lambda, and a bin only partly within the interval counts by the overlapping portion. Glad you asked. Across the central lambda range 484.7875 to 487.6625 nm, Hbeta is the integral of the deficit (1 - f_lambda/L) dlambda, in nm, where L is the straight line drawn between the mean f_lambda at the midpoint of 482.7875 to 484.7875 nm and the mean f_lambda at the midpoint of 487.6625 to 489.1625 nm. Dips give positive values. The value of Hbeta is 0.758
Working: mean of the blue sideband 13.1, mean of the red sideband 12.8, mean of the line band 9.54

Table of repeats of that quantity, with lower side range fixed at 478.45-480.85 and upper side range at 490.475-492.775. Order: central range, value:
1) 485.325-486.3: 0.44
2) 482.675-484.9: 0.21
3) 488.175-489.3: 0.08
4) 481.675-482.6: 0.02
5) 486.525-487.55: 0.27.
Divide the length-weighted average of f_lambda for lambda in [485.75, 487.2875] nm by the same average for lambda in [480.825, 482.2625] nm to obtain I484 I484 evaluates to 0.59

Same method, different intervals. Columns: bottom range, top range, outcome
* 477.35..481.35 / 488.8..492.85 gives 0.93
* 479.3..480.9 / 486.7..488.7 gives 0.80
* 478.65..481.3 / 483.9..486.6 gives 0.68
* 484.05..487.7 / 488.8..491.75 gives 1.36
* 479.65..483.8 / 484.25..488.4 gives 0.73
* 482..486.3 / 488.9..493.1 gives 1.16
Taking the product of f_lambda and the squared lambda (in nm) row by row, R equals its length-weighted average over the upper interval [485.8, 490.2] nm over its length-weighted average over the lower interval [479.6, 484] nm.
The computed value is 0.83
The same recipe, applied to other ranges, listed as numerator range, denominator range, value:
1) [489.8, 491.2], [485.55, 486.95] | 1.77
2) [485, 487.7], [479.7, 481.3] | 0.66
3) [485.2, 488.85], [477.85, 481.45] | 0.72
